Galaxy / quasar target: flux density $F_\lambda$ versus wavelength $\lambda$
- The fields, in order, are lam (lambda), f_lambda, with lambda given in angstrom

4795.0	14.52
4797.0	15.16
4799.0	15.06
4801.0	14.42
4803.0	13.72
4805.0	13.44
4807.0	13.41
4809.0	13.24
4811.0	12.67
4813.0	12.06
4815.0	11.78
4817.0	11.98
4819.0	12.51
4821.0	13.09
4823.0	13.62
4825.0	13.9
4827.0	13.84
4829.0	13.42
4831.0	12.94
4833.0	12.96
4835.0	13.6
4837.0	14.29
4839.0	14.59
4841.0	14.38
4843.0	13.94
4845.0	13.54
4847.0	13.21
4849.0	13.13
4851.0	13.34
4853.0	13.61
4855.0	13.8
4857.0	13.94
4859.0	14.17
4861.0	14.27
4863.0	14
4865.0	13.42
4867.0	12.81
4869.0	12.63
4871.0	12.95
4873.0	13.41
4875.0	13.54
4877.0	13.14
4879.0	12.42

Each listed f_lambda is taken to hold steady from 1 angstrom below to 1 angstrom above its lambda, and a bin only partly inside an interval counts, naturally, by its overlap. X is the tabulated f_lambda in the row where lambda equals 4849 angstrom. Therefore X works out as 13.13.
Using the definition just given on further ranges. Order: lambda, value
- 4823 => 13.62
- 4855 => 13.8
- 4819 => 12.51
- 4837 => 14.29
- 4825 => 13.9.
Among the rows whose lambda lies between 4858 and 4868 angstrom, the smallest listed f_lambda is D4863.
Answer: 12.81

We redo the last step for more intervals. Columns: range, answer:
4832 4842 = 12.96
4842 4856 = 13.13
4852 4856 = 13.61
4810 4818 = 11.78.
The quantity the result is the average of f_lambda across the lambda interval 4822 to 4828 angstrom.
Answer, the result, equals 13.8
